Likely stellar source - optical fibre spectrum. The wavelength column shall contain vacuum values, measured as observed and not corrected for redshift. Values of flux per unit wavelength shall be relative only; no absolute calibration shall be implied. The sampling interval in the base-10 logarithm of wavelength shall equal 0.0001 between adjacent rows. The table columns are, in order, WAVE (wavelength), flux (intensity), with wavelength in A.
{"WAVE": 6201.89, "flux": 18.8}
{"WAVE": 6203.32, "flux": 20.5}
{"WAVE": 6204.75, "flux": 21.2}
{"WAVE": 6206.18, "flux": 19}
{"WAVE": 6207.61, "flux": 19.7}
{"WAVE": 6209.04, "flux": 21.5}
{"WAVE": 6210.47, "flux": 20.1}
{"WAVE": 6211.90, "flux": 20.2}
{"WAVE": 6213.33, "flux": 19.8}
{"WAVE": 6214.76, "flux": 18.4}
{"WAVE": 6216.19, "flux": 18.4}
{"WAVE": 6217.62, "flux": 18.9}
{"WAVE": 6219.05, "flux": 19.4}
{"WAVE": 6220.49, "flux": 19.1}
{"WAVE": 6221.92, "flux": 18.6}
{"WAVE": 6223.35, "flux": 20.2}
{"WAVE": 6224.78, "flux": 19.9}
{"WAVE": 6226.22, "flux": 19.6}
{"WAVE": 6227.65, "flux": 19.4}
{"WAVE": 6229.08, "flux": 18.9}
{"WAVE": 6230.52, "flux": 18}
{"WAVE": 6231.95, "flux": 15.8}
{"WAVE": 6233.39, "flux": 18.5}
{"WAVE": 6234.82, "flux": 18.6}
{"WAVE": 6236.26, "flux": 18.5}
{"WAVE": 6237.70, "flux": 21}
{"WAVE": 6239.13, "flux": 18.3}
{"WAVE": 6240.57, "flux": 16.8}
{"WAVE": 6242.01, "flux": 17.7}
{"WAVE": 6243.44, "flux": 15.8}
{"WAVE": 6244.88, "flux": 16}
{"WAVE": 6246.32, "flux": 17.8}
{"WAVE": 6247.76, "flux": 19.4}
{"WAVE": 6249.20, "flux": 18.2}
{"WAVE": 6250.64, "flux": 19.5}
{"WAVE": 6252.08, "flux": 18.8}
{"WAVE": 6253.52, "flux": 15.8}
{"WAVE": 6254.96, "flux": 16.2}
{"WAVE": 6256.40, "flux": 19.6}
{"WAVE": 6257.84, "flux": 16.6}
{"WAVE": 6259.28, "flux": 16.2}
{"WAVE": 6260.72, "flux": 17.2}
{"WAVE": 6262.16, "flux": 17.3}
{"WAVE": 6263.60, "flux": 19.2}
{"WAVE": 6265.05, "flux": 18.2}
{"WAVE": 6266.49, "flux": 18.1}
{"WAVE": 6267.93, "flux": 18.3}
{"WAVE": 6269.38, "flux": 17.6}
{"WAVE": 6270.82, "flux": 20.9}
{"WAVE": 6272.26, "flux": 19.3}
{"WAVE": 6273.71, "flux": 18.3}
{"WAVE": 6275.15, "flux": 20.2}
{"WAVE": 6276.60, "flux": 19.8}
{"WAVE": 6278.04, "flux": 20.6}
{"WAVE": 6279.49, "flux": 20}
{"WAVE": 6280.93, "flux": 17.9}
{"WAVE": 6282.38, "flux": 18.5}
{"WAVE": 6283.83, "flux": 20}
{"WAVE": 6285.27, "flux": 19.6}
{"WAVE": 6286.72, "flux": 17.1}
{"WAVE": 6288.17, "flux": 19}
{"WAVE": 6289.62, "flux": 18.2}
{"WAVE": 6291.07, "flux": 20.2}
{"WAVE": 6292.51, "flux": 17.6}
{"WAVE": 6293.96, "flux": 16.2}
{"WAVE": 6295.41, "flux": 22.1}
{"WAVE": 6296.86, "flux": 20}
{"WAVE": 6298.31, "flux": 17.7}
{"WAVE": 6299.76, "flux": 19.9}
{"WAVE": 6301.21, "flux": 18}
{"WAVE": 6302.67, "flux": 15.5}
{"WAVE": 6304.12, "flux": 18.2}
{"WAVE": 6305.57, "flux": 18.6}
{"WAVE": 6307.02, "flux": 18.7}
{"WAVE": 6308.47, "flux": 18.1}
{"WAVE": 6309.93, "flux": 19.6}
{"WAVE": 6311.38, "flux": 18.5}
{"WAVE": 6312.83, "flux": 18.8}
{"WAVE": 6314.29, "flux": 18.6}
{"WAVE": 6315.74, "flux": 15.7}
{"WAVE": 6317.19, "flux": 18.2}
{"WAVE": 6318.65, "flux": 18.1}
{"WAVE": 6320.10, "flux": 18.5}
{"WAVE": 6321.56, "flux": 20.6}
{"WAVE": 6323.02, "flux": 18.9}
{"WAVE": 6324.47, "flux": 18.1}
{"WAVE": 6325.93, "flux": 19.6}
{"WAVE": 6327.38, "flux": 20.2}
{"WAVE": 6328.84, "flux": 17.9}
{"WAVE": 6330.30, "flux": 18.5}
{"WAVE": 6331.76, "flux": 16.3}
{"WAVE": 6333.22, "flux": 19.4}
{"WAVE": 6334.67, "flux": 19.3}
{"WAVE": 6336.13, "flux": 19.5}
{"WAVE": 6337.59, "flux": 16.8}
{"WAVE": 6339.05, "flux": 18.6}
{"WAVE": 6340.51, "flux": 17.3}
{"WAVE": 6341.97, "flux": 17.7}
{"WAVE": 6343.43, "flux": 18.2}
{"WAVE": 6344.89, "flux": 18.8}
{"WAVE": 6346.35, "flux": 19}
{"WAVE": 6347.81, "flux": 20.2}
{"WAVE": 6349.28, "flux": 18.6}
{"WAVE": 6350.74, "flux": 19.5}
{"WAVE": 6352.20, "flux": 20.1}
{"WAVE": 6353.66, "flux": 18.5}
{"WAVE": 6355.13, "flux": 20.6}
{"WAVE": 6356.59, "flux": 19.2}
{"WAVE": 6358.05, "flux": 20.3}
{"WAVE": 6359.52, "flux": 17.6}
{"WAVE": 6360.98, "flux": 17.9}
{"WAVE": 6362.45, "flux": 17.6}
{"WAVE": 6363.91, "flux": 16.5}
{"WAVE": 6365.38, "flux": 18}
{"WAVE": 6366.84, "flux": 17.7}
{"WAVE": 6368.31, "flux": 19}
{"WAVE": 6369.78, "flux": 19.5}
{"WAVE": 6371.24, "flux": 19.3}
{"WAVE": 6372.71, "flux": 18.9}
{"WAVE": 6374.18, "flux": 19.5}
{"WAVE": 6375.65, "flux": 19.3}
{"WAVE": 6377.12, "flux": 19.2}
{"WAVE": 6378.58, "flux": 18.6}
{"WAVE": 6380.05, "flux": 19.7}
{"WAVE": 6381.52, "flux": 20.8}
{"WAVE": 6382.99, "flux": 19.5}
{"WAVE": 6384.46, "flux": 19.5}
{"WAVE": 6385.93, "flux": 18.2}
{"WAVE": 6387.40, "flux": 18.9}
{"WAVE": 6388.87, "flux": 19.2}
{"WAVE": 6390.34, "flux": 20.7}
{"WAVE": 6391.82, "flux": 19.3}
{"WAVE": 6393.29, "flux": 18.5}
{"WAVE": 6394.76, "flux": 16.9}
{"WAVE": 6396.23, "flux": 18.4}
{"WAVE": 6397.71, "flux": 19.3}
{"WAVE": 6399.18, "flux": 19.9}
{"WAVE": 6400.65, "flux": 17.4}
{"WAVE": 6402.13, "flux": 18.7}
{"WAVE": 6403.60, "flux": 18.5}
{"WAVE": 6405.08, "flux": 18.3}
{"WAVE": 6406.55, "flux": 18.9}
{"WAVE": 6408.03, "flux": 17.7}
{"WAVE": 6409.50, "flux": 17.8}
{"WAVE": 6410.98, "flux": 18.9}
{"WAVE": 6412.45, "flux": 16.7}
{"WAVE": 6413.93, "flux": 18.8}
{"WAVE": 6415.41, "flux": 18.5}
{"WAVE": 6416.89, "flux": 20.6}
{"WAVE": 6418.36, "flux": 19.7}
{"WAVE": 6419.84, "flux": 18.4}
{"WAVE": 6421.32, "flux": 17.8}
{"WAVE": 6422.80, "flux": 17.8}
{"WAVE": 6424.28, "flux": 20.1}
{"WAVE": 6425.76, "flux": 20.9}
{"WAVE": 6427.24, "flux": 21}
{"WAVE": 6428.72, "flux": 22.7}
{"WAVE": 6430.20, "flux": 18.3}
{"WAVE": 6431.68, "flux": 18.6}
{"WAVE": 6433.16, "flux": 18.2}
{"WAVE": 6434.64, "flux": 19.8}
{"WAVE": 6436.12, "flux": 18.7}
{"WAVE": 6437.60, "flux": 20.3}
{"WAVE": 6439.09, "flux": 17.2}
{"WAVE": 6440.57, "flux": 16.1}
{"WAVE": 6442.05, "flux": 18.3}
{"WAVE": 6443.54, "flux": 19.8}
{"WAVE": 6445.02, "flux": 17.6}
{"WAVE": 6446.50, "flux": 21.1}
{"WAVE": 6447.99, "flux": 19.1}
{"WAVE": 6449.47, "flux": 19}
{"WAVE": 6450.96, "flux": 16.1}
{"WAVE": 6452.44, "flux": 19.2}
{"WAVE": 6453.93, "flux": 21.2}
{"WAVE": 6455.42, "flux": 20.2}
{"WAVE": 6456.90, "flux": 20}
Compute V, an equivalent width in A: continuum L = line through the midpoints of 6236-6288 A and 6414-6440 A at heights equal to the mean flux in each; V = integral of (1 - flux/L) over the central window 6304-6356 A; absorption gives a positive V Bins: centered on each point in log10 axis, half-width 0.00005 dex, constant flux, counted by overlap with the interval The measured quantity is 0.2 A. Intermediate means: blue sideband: 18.3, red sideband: 19.3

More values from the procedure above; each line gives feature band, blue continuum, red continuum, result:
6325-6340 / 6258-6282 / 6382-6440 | 0.2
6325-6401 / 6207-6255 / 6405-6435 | 0.3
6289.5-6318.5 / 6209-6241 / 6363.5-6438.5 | 0.9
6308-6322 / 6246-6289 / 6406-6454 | 0.1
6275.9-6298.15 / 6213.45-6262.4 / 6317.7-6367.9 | -0.8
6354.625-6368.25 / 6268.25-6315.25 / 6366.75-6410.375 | 0.4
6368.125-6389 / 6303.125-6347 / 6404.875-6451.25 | -0.7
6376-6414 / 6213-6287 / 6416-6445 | 0.4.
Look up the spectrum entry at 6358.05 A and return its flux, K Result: 20.3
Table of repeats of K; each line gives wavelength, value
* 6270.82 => 20.9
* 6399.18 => 19.9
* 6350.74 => 19.5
